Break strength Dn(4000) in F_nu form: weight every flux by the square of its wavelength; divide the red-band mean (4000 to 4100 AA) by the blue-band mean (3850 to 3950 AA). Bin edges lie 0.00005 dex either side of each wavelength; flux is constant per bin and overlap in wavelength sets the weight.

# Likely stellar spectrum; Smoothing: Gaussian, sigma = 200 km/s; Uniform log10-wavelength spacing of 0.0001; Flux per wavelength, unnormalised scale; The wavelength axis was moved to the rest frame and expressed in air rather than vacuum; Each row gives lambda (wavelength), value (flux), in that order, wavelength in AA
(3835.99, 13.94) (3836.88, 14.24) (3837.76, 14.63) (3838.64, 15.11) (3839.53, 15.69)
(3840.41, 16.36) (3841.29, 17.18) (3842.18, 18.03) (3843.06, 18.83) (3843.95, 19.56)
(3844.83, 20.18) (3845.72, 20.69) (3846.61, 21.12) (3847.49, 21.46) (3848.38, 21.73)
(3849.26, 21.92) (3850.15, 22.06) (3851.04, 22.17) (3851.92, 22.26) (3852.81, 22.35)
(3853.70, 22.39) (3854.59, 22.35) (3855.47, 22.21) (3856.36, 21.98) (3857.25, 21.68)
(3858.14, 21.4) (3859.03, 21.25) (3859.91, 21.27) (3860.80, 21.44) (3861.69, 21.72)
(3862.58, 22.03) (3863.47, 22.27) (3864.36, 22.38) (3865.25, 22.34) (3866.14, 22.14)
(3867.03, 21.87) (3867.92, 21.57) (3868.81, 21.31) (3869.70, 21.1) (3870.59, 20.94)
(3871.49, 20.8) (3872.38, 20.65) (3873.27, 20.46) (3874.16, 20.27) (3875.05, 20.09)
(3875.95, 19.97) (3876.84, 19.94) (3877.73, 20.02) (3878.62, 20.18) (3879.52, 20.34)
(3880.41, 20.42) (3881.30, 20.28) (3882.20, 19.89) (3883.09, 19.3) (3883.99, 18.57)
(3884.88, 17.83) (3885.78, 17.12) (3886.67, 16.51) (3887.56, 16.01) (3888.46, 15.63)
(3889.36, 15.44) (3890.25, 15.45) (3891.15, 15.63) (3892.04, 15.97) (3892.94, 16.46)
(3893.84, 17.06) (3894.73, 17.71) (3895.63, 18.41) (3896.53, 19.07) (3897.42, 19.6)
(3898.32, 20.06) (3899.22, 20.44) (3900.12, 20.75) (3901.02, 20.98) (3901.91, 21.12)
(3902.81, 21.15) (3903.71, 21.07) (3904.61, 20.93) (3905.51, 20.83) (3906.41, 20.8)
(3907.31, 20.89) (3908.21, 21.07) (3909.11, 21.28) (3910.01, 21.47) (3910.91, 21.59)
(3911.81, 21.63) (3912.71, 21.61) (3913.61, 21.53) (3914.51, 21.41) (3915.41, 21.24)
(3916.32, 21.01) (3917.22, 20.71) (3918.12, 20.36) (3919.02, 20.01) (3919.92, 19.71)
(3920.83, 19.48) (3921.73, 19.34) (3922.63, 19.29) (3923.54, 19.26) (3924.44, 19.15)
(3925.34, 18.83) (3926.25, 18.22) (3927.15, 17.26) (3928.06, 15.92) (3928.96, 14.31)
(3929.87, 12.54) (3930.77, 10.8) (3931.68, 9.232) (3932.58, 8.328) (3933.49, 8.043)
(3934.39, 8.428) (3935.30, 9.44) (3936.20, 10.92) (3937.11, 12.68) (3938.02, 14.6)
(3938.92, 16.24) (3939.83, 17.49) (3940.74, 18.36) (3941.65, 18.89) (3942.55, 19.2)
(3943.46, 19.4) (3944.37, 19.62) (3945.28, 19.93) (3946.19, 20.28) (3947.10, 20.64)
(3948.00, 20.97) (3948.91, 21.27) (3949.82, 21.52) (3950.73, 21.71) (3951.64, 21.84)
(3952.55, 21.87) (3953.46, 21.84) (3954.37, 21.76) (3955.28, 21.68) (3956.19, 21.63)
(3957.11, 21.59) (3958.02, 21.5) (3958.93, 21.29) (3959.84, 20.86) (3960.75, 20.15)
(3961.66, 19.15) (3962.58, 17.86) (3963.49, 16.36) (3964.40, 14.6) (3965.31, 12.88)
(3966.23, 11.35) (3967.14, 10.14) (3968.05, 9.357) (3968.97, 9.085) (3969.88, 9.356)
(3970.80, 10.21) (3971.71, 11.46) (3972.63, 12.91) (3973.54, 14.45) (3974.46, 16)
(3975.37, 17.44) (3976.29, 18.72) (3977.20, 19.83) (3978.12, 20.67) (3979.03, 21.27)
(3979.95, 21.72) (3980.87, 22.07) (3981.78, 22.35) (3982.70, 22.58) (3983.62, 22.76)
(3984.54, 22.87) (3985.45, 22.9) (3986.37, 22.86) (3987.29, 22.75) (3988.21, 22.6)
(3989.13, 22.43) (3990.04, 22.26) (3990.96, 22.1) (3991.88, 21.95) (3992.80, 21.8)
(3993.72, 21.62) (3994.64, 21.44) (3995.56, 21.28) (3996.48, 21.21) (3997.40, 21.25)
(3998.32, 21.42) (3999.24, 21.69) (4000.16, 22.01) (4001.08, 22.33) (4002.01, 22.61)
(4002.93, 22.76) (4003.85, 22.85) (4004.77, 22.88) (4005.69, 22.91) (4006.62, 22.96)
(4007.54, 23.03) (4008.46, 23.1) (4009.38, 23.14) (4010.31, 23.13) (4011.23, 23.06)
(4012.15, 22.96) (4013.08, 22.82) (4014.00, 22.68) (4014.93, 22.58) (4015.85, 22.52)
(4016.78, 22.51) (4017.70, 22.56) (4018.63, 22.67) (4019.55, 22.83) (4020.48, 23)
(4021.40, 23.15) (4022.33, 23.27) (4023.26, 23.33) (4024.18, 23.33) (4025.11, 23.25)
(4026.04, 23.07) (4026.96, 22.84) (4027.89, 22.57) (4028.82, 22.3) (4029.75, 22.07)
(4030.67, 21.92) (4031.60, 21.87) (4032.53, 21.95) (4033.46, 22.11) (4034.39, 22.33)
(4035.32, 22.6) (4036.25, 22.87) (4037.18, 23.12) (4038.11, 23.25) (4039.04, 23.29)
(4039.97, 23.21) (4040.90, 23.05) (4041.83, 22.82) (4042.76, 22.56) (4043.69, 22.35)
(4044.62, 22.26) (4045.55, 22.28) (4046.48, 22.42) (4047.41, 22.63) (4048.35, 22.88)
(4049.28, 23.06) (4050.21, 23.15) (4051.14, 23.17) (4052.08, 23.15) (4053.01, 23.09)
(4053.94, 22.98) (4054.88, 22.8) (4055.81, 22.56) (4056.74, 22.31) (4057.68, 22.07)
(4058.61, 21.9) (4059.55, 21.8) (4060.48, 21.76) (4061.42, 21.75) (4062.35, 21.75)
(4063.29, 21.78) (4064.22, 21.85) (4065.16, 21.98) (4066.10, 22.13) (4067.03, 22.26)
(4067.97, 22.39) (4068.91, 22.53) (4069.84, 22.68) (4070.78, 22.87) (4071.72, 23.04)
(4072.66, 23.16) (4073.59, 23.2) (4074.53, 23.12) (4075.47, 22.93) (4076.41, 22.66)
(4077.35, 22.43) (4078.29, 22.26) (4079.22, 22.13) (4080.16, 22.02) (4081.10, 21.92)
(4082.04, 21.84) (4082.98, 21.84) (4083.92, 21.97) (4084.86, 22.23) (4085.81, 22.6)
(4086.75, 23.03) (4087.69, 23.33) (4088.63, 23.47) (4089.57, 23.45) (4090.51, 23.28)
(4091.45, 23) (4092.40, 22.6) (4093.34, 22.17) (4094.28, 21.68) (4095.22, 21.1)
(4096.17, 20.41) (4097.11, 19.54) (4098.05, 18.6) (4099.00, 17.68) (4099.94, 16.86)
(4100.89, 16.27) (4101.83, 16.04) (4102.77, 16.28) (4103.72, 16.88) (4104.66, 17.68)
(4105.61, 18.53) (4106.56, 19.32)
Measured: 1.27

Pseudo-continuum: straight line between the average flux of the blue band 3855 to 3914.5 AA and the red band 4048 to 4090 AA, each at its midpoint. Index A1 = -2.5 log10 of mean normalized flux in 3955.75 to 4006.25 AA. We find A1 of 0.11 mag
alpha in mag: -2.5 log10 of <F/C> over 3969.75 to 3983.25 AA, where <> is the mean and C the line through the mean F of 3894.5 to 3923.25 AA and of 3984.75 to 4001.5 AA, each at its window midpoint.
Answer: 0.227 mag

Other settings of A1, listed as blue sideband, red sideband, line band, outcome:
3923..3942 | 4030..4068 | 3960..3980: 0.12 mag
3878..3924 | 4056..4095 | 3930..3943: 0.47 mag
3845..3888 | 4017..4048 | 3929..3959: 0.24 mag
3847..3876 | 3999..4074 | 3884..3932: 0.17 mag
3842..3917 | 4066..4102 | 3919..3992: 0.17 mag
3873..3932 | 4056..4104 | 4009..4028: -0.11 mag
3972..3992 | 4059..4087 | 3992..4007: -0.06 mag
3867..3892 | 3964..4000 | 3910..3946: 0.11 mag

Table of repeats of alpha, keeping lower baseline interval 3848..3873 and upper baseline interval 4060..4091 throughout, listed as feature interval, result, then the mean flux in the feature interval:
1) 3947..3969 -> 0.183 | 18.7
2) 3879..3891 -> 0.219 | 17.9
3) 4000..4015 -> -0.028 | 22.8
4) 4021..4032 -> -0.021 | 22.7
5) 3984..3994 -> -0.010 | 22.4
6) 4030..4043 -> -0.014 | 22.6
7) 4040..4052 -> -0.018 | 22.8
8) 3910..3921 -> 0.052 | 20.9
